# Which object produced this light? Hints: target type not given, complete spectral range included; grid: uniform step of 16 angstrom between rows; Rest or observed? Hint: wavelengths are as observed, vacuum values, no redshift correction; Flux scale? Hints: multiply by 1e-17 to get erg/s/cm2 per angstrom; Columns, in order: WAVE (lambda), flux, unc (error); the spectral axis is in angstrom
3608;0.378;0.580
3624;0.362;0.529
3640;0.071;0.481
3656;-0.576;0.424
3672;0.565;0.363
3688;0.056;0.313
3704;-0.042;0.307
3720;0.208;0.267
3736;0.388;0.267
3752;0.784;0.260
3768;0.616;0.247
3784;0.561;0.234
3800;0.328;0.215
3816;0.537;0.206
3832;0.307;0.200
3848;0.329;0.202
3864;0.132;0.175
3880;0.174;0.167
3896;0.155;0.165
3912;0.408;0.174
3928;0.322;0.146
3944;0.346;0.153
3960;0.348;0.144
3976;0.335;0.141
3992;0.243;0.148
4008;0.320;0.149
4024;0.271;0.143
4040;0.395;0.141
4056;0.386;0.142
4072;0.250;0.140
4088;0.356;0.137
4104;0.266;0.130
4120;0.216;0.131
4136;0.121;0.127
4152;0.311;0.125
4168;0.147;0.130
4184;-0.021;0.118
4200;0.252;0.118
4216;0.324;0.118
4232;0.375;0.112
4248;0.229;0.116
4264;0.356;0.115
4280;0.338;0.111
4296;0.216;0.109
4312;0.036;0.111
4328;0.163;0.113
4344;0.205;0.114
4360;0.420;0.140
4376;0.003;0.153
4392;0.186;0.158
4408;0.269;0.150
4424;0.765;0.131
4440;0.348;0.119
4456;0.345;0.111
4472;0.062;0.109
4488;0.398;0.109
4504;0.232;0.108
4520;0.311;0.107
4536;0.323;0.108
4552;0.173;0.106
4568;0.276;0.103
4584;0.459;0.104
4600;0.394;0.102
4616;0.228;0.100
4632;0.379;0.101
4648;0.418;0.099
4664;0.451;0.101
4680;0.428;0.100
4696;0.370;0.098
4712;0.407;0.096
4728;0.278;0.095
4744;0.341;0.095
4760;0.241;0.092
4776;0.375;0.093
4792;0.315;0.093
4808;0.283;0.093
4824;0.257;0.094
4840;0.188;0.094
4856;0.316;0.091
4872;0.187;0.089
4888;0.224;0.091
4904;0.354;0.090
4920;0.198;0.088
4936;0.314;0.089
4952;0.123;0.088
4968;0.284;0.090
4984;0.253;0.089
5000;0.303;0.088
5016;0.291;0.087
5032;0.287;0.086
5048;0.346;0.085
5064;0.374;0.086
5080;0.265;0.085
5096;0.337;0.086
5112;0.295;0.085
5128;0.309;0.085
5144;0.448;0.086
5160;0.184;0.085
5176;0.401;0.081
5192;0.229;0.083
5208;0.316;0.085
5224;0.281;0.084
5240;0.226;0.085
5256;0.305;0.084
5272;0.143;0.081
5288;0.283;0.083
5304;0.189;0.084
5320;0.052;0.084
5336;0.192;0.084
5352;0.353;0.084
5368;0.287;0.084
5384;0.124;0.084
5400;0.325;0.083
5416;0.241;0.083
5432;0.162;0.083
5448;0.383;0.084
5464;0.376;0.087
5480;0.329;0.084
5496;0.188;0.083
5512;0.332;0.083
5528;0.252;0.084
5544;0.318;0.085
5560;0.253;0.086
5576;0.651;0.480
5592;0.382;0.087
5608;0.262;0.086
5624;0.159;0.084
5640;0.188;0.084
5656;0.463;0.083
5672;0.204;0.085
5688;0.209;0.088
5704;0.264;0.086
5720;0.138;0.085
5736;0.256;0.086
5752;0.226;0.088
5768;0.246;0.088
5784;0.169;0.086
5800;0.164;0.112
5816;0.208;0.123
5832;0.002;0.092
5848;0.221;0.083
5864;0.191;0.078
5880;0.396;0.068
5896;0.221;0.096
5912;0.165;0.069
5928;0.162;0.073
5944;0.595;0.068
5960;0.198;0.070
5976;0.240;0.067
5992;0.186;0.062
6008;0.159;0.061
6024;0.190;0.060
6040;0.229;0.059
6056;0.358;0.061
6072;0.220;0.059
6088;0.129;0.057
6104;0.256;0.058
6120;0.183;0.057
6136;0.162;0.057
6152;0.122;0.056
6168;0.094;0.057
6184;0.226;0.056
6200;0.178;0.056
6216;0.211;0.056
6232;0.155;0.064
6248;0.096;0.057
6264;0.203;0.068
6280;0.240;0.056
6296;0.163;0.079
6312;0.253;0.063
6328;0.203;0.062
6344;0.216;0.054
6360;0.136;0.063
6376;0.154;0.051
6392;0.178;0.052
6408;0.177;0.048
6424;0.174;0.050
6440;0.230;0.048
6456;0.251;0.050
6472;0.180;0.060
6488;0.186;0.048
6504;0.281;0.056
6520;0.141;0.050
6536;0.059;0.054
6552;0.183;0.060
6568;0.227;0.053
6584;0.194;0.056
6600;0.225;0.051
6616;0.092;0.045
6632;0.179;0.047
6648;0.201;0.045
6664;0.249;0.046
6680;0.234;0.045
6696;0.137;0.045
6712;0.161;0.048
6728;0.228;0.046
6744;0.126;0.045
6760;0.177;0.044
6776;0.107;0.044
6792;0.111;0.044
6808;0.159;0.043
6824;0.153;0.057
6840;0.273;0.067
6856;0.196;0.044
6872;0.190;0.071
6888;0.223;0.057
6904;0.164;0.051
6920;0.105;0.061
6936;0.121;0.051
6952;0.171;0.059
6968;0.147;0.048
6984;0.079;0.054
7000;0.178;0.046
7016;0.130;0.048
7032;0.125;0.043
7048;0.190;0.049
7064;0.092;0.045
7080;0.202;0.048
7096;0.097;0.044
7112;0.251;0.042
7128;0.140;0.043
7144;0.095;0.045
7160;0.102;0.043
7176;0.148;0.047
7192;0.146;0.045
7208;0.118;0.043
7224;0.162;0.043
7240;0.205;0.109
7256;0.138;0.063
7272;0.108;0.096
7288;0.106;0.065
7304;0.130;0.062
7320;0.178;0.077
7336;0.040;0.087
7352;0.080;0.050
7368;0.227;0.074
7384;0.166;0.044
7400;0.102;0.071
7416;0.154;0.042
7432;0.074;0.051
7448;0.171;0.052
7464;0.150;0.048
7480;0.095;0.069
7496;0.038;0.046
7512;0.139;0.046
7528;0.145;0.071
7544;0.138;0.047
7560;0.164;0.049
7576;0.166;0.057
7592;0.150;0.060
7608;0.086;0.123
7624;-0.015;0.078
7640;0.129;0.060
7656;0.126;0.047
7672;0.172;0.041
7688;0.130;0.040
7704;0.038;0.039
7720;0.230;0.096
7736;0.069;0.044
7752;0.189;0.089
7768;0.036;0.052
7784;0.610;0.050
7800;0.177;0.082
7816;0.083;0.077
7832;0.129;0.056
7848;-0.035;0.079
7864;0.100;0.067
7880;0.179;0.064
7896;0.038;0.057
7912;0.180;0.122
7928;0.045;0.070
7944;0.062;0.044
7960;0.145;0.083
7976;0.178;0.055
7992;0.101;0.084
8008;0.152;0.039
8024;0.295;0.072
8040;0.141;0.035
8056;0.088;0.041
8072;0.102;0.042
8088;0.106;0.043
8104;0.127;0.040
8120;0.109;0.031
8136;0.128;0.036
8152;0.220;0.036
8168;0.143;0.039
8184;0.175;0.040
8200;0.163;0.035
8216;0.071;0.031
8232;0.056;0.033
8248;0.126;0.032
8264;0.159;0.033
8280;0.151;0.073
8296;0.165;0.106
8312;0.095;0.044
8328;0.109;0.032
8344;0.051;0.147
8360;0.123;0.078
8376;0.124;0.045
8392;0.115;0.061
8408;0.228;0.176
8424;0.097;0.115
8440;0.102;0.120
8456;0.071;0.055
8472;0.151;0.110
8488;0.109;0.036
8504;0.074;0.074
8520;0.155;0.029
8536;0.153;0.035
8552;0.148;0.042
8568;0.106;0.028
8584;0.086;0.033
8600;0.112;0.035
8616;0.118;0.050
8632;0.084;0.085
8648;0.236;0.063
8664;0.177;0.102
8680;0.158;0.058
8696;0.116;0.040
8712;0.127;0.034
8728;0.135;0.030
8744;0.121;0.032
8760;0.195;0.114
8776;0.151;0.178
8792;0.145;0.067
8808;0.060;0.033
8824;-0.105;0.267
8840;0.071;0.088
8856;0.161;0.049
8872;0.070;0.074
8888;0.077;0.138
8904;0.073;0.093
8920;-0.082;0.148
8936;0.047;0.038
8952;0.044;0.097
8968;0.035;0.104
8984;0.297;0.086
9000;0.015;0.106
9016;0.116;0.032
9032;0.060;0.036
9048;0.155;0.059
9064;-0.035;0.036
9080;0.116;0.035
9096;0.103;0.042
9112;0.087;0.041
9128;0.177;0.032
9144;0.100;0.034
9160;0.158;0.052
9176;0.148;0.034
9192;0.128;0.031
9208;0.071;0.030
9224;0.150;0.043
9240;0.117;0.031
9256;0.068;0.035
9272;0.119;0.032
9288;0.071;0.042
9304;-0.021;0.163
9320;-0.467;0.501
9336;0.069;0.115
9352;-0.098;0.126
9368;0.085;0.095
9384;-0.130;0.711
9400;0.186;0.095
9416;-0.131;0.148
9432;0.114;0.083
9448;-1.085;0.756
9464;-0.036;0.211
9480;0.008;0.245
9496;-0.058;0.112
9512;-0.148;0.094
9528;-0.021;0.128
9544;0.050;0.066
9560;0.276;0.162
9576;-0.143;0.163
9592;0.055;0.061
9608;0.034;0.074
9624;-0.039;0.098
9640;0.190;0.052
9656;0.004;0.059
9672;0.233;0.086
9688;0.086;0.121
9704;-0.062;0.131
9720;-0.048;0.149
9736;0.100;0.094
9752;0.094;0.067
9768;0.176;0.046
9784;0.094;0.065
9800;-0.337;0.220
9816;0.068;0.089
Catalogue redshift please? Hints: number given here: 0.186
